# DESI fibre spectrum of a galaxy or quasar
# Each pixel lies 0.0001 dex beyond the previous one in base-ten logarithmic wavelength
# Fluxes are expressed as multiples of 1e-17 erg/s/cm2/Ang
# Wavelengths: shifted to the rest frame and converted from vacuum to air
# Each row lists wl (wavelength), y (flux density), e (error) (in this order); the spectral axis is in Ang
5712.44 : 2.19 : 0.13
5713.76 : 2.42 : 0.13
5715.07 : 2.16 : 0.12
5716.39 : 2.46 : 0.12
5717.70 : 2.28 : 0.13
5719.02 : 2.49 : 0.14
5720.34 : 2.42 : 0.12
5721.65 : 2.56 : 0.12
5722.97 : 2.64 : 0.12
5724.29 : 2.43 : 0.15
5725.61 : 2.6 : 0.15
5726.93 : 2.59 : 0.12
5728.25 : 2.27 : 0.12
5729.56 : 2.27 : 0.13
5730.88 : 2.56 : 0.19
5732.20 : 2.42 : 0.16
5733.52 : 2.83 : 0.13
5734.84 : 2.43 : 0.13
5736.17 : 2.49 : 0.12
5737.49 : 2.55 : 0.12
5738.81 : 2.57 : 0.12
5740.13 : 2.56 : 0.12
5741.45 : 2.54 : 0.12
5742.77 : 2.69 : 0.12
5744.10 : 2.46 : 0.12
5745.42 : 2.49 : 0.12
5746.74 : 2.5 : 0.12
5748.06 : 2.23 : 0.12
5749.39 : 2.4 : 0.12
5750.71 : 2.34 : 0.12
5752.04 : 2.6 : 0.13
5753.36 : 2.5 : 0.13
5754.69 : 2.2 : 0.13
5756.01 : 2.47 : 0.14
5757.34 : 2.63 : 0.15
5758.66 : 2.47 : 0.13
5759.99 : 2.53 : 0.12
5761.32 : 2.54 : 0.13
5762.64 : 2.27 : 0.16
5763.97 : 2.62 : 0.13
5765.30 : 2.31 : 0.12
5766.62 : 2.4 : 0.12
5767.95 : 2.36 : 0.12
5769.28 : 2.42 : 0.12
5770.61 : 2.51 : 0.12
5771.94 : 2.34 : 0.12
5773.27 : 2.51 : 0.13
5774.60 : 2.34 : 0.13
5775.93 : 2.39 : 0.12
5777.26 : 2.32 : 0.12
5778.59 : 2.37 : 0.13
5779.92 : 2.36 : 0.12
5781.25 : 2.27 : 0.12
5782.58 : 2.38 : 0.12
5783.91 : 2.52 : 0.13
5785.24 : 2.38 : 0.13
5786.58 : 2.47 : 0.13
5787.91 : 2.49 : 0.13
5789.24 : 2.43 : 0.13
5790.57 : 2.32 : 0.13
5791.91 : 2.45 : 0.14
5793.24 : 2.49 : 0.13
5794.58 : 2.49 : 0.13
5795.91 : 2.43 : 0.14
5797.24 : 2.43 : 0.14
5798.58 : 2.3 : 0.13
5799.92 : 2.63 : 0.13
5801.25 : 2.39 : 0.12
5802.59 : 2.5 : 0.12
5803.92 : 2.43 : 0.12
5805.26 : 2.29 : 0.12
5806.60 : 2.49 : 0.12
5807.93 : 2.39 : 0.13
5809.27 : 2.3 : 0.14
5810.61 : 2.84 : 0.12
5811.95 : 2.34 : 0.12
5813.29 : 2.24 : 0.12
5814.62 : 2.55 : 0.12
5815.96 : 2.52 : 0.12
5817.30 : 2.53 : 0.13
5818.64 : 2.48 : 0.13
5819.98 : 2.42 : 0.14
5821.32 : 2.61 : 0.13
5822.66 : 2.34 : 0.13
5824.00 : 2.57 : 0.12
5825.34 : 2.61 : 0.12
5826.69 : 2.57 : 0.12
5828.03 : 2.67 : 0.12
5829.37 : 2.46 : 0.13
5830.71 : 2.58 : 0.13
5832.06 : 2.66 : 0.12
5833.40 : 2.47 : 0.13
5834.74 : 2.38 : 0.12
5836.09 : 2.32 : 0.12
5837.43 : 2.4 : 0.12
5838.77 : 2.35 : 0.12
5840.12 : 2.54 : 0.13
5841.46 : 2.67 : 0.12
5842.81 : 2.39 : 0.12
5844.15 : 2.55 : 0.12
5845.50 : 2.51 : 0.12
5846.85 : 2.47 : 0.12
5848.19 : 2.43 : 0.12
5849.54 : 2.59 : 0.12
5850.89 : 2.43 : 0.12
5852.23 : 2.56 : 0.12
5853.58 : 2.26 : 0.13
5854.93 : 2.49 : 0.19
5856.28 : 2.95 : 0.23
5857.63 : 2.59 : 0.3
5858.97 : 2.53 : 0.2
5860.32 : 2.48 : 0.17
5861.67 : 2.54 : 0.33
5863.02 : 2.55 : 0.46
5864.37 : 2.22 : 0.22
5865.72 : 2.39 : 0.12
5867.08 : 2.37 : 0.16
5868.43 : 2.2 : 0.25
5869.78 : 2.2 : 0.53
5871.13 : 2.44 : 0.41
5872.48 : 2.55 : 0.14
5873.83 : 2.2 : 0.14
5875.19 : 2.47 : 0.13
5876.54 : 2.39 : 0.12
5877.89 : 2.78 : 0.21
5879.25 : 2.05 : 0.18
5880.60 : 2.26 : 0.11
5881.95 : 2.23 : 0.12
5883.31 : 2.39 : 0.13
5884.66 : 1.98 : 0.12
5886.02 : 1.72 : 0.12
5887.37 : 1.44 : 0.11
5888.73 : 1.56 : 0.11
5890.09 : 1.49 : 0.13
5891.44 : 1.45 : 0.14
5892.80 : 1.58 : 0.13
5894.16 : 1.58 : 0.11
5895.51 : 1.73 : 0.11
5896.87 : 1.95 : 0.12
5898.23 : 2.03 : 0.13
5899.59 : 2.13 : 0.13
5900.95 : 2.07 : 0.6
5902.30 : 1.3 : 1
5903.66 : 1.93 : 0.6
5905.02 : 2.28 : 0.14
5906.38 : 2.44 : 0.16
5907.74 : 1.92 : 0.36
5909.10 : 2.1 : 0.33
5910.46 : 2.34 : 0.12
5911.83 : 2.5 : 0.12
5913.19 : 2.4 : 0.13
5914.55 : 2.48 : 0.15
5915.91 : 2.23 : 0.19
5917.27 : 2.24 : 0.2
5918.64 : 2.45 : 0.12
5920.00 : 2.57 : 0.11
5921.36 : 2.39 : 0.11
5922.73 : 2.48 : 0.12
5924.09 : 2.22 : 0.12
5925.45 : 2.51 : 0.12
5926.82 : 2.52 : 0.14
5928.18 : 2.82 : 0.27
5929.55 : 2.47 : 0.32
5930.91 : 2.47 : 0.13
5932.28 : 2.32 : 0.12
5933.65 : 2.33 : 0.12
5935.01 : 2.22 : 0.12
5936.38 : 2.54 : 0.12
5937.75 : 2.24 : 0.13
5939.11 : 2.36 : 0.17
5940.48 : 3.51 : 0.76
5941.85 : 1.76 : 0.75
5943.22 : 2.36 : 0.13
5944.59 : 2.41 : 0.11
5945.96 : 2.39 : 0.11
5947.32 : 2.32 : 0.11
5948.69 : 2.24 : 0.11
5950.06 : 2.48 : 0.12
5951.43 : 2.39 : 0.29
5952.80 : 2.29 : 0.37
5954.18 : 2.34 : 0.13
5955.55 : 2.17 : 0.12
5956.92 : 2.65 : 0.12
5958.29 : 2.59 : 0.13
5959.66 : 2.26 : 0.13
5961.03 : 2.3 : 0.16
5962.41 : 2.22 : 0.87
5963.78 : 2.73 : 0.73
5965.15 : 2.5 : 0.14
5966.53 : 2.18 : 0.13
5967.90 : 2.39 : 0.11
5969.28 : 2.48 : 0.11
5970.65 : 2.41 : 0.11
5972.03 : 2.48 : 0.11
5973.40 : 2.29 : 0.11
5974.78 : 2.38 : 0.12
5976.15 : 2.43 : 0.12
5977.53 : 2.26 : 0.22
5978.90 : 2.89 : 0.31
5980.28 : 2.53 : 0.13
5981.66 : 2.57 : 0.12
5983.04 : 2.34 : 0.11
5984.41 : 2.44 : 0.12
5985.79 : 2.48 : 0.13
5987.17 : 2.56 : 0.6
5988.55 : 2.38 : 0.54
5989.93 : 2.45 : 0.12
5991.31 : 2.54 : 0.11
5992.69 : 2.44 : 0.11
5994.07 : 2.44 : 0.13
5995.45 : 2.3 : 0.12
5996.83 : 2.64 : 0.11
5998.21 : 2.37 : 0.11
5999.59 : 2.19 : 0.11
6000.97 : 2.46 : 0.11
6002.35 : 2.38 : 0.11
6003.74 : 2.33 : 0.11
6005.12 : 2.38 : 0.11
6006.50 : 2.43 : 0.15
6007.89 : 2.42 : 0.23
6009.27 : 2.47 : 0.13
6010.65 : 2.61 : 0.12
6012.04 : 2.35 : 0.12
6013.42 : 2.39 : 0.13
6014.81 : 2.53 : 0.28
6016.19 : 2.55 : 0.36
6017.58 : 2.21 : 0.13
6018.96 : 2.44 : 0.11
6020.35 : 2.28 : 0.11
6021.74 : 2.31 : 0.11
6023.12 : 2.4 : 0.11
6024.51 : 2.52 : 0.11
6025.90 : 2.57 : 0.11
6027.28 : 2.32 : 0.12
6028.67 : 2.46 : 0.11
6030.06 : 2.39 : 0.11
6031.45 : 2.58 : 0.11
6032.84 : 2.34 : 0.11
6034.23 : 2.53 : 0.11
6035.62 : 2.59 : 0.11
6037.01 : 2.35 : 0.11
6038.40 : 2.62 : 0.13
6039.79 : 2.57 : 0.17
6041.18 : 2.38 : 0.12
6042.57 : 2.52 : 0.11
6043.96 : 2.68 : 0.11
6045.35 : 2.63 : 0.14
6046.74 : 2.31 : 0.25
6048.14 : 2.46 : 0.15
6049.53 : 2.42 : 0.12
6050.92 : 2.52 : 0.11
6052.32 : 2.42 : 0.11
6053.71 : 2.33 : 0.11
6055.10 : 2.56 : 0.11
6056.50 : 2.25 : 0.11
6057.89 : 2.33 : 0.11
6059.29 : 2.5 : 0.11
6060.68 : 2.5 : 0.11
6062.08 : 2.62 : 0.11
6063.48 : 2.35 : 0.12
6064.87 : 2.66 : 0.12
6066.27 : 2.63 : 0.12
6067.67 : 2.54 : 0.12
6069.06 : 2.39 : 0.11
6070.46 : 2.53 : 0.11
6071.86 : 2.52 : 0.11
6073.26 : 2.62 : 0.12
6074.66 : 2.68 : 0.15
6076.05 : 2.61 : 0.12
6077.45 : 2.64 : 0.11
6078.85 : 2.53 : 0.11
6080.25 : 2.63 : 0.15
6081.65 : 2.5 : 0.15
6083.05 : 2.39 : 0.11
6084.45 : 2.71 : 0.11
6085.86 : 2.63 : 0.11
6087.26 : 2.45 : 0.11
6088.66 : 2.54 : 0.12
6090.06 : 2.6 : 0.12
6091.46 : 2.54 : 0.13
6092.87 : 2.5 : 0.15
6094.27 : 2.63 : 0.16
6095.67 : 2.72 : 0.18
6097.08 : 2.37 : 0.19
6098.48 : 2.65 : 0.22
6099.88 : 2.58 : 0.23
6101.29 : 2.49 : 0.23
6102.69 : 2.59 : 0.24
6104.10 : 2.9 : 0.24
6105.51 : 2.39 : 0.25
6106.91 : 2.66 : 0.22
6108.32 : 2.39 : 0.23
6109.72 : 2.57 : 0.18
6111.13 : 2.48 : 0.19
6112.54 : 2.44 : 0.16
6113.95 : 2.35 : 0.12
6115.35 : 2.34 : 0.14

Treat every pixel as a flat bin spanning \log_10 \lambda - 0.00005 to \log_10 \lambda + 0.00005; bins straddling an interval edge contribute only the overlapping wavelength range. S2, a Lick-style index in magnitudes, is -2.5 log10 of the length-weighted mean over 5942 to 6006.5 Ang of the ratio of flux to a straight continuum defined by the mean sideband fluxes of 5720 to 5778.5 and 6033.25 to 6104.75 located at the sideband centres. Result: 0.05 mag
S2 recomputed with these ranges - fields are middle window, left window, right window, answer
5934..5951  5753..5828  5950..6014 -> 0.012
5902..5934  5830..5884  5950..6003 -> 0.047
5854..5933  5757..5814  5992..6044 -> 0.094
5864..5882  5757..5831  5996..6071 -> 0.048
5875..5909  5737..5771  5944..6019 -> 0.236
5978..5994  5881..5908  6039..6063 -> -0.132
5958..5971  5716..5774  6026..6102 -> 0.045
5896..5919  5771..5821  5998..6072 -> 0.134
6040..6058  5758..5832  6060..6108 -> 0.042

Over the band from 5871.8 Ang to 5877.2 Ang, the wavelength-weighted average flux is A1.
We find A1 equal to 2.4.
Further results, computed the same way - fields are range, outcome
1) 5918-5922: 2.47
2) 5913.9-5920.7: 2.39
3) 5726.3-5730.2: 2.38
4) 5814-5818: 2.53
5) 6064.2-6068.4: 2.61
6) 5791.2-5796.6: 2.46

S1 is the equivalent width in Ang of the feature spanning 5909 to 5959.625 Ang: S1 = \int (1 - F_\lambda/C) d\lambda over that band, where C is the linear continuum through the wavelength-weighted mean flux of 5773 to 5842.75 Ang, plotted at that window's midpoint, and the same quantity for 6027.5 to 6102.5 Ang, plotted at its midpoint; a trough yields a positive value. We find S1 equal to 1.55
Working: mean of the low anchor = 2.45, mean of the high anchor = 2.52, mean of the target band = 2.41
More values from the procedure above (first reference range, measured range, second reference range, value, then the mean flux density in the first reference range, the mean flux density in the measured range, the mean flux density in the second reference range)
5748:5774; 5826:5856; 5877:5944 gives -2.49 Ang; 2.44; 2.49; 2.19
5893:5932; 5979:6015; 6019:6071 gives -0.98 Ang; 2.23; 2.44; 2.47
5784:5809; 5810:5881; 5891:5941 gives -3.45 Ang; 2.43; 2.47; 2.25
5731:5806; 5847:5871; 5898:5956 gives -0.79 Ang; 2.45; 2.46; 2.33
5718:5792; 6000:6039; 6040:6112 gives 1.29 Ang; 2.45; 2.43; 2.53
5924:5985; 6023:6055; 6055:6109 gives 0.36 Ang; 2.42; 2.48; 2.55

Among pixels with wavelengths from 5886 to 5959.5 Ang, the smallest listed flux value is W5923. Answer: 1.3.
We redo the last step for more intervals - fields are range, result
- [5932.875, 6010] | 1.76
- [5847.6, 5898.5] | 1.44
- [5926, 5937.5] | 2.22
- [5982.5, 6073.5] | 2.19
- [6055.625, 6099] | 2.25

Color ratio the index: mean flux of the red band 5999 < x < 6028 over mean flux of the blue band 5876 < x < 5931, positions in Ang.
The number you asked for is 1.13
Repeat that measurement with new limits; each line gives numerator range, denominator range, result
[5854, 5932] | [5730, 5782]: 0.91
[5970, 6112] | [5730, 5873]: 1.01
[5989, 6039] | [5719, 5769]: 0.98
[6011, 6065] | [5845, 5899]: 1.10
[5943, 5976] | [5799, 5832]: 0.96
